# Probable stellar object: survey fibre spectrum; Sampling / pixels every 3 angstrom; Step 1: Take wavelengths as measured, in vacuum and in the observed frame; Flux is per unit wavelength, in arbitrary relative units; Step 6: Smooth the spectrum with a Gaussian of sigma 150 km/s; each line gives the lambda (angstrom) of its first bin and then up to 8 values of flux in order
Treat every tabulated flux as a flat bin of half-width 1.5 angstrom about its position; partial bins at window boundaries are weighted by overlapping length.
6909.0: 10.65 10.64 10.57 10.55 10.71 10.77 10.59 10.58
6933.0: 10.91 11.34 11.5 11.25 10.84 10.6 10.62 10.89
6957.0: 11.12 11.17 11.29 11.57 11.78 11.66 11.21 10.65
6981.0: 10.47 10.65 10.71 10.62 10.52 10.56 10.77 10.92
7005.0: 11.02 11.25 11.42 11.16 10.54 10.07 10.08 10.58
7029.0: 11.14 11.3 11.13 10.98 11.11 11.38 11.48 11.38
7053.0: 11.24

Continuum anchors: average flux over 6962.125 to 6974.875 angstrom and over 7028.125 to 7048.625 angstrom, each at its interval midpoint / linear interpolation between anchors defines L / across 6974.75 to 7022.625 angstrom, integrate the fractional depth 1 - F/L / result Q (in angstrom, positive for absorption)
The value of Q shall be 2.73 angstrom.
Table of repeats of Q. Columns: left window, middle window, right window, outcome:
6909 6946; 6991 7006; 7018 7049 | 0.21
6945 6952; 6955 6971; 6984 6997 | -1.11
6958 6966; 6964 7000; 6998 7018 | 0.77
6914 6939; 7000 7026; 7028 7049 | 0.78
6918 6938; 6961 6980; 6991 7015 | -0.78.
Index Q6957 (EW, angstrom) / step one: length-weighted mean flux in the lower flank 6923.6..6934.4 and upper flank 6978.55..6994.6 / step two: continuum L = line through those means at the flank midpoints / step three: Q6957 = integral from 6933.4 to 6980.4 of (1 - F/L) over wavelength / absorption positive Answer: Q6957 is -2.18 angstrom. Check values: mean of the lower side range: 10.7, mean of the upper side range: 10.6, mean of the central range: 11.1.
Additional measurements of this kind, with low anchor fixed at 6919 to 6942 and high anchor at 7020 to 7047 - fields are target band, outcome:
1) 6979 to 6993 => 0.4 angstrom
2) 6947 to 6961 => 0.1 angstrom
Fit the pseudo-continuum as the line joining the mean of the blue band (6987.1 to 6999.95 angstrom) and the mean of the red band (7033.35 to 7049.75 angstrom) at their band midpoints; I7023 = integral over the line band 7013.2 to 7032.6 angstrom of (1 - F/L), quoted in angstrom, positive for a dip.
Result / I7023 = 0.6 angstrom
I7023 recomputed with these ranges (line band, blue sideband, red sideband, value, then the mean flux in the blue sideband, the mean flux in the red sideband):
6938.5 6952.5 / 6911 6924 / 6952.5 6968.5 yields 0.13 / 10.6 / 11.2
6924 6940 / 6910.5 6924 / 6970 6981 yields -0.29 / 10.6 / 11.1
